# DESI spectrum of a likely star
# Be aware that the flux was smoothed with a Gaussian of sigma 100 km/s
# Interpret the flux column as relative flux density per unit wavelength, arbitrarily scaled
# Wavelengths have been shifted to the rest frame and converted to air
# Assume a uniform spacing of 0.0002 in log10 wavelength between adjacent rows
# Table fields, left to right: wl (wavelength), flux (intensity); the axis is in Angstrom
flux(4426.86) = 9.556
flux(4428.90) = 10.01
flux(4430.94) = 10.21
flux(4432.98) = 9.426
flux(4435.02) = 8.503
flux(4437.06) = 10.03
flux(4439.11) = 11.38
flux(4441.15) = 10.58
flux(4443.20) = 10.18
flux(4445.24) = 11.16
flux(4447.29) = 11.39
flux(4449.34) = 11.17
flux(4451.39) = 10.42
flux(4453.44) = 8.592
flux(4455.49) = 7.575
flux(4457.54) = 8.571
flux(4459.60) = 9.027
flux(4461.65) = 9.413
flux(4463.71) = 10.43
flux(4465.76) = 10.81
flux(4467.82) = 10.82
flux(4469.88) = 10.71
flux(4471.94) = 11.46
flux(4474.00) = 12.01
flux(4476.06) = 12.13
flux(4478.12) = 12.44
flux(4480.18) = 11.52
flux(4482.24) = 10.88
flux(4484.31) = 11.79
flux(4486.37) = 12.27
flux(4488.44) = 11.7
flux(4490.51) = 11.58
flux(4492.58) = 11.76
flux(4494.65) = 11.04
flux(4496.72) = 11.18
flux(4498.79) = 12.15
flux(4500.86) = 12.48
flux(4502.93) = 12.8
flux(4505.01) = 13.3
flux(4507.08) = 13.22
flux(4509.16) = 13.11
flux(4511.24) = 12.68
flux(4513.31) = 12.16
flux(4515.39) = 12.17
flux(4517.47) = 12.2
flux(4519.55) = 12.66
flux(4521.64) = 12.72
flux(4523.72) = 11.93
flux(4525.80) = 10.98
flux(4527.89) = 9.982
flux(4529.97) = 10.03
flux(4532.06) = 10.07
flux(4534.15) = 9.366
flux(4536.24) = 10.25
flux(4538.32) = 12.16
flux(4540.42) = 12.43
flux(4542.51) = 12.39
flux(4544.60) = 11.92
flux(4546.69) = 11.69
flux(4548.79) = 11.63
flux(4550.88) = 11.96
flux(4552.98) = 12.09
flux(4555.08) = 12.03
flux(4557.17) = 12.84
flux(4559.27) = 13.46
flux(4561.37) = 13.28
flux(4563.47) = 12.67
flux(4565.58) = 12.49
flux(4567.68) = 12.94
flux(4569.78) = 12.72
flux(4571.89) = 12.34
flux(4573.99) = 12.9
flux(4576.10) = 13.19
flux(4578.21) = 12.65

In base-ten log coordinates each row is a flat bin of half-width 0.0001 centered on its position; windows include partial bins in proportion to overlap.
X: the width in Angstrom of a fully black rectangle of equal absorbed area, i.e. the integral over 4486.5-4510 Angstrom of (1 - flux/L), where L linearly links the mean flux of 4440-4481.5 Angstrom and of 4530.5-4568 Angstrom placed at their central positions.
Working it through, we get -2.3 Angstrom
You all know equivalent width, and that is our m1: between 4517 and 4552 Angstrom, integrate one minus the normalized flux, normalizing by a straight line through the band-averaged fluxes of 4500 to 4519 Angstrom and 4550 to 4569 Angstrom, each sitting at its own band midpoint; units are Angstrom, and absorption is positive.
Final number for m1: 3.4 Angstrom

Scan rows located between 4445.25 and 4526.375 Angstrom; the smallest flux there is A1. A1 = 7.575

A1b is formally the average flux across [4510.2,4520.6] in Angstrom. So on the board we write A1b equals 12.4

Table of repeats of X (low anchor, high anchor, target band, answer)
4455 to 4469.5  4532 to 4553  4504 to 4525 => -3.4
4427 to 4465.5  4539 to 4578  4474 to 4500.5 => -2.2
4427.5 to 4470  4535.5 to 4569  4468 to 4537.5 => -3.4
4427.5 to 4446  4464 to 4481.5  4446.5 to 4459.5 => 1.4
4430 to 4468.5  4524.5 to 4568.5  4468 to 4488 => -2.2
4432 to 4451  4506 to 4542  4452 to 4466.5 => 2.0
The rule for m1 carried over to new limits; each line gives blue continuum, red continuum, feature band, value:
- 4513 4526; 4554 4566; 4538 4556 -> 0.8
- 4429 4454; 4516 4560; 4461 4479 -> -0.8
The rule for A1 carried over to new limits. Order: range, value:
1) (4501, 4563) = 9.366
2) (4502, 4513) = 12.68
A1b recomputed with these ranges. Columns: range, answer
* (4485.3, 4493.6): 11.8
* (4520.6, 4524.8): 12.3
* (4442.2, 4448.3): 10.9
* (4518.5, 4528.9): 11.7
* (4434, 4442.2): 10.1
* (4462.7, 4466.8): 10.6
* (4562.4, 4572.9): 12.6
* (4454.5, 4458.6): 8.07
